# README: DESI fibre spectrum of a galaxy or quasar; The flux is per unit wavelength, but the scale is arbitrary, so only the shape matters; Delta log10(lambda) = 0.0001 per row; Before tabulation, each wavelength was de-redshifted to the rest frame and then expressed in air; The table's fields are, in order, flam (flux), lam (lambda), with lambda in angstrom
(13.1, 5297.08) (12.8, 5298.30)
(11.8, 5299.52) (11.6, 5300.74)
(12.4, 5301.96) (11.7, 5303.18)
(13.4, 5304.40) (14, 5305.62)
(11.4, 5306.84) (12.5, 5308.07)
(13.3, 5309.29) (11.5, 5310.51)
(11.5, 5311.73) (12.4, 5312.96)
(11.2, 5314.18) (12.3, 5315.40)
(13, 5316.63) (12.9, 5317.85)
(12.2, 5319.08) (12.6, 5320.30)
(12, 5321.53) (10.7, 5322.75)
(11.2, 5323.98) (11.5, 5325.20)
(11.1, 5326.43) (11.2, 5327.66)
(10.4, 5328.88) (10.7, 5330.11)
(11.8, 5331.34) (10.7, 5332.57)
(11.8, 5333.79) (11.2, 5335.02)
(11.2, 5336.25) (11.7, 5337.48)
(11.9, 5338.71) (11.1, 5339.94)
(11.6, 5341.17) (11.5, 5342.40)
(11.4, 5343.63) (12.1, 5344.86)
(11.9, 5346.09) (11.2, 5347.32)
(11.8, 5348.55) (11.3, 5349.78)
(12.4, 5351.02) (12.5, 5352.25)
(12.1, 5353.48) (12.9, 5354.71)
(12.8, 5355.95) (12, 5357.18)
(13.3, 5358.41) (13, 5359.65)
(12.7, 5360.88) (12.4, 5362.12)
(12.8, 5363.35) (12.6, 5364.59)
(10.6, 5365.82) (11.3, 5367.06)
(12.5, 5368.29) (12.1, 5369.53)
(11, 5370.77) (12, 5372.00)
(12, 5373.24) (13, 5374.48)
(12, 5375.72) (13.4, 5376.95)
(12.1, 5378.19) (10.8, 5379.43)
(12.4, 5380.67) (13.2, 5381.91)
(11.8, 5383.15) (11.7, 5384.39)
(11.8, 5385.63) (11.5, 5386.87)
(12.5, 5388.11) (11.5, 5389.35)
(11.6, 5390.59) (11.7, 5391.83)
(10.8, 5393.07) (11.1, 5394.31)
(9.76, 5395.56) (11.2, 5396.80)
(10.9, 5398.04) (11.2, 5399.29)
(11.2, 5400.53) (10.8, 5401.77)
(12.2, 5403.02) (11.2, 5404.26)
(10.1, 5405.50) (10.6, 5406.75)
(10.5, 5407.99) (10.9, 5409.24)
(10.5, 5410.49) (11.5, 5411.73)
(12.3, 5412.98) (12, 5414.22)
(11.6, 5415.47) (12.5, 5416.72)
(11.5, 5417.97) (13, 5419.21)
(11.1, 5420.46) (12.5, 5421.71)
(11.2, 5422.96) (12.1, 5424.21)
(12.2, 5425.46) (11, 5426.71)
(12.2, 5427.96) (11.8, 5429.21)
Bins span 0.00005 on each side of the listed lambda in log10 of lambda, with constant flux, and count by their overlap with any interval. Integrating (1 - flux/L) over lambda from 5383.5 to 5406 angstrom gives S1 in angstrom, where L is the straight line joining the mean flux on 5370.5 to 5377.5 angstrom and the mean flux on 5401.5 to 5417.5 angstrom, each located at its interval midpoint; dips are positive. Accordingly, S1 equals 0.8 angstrom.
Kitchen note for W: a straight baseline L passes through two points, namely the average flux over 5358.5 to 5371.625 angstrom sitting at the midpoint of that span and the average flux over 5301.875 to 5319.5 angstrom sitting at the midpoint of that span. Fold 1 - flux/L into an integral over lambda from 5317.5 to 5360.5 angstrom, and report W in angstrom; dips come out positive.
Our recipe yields 1.7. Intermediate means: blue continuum 12.4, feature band 11.8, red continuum 12.1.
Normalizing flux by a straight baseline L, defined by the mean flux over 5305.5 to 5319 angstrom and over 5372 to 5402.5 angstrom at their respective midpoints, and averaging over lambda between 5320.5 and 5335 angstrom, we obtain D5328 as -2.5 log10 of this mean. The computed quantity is 0.09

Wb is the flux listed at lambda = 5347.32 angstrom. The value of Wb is 11.2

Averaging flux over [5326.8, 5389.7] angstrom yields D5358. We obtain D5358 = 11.9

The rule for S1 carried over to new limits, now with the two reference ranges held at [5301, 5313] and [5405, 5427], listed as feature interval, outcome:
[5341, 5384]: -0.68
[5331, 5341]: 0.60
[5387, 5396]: 0.30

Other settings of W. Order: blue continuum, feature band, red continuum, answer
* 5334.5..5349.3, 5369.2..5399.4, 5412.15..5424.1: 0.1 angstrom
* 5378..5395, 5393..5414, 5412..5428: 1.4 angstrom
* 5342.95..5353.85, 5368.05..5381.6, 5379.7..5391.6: -0.2 angstrom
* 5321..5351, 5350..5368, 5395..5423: -1.6 angstrom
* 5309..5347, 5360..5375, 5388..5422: -0.8 angstrom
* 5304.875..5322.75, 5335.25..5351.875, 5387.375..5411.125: 0.3 angstrom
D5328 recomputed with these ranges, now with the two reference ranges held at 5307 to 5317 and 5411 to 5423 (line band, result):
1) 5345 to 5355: 0.01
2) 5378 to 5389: 0.00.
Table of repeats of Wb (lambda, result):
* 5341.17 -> 11.6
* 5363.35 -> 12.8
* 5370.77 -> 11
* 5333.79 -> 11.8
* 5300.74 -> 11.6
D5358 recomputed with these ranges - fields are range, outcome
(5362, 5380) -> 12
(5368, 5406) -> 11.6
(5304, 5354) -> 11.8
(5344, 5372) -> 12.1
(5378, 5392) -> 11.9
